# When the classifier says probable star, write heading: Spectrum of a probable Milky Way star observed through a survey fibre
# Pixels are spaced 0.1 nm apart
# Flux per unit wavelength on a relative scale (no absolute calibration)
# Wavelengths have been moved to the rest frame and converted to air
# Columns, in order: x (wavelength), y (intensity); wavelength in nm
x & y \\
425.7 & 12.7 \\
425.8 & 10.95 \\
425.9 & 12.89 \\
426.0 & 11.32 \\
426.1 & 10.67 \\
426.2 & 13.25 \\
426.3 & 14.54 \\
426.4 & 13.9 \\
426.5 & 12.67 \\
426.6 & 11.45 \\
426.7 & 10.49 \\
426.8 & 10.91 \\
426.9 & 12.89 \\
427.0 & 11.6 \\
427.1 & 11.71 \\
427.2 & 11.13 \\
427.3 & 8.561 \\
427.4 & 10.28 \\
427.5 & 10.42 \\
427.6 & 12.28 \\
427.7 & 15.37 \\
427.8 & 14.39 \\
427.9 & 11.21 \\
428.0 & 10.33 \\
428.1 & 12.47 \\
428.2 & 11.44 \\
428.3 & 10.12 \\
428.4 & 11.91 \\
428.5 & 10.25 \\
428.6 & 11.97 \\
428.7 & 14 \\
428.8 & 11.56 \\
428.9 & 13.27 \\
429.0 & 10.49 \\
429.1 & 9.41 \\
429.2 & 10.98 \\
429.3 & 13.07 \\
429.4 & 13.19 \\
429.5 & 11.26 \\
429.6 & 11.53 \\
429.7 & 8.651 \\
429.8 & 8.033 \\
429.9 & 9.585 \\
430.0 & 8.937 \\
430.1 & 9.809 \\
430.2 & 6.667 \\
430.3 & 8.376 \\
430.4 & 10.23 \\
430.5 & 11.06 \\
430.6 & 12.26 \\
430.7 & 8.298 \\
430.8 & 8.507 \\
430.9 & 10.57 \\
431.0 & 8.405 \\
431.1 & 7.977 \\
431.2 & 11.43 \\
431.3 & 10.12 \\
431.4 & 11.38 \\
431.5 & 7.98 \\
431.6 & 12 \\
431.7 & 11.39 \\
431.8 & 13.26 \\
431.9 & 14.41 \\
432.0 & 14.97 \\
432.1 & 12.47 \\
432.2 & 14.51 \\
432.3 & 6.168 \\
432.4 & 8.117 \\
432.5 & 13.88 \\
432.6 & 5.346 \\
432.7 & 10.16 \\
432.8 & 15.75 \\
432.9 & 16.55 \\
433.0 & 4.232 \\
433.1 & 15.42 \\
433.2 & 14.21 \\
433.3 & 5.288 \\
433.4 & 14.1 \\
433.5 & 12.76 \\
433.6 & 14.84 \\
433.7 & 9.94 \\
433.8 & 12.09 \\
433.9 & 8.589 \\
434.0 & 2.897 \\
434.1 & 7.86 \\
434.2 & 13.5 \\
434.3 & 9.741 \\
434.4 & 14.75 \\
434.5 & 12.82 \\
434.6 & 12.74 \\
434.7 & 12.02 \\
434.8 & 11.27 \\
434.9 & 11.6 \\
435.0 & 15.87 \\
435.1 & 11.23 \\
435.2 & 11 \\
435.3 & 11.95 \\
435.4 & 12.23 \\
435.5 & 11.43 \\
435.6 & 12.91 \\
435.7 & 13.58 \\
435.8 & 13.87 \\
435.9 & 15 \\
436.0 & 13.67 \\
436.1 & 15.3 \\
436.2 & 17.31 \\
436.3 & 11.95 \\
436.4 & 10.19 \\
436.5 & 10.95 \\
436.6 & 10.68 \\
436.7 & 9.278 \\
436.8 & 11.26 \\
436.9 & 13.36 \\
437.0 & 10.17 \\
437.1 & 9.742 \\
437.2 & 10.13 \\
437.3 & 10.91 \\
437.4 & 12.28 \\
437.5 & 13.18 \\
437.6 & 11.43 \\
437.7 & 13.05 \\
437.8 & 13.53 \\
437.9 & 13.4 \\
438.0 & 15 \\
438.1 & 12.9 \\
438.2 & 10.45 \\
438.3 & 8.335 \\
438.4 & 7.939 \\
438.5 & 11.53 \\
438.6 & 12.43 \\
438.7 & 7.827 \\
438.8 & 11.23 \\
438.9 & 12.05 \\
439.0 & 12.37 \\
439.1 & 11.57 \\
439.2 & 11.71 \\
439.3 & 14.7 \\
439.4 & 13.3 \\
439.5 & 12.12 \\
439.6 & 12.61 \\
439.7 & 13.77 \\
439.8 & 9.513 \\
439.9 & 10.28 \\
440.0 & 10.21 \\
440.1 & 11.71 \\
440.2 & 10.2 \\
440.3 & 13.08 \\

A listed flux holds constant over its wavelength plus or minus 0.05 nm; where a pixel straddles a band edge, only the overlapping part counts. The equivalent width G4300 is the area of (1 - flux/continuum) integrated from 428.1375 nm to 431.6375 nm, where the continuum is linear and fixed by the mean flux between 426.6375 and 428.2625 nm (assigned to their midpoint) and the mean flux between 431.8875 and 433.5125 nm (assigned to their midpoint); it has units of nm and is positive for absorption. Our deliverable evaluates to 0.35 nm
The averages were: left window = 11.6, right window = 11.6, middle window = 10.4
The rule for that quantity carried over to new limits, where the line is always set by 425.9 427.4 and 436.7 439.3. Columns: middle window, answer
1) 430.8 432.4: 0.10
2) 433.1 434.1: 0.09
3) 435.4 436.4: -0.18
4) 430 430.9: 0.17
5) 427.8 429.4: 0.01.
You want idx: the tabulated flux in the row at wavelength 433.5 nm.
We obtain 12.76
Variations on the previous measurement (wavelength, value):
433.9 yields 8.589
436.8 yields 11.26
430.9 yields 10.57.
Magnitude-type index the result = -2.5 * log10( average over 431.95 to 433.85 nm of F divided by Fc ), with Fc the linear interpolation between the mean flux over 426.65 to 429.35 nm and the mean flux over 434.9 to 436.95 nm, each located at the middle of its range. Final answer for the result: 0.05 mag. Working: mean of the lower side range 11.6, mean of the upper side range 12.6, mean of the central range 11.6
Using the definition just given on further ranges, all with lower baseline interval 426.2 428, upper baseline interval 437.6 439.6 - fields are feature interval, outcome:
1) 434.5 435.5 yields -0.03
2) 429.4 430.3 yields 0.25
